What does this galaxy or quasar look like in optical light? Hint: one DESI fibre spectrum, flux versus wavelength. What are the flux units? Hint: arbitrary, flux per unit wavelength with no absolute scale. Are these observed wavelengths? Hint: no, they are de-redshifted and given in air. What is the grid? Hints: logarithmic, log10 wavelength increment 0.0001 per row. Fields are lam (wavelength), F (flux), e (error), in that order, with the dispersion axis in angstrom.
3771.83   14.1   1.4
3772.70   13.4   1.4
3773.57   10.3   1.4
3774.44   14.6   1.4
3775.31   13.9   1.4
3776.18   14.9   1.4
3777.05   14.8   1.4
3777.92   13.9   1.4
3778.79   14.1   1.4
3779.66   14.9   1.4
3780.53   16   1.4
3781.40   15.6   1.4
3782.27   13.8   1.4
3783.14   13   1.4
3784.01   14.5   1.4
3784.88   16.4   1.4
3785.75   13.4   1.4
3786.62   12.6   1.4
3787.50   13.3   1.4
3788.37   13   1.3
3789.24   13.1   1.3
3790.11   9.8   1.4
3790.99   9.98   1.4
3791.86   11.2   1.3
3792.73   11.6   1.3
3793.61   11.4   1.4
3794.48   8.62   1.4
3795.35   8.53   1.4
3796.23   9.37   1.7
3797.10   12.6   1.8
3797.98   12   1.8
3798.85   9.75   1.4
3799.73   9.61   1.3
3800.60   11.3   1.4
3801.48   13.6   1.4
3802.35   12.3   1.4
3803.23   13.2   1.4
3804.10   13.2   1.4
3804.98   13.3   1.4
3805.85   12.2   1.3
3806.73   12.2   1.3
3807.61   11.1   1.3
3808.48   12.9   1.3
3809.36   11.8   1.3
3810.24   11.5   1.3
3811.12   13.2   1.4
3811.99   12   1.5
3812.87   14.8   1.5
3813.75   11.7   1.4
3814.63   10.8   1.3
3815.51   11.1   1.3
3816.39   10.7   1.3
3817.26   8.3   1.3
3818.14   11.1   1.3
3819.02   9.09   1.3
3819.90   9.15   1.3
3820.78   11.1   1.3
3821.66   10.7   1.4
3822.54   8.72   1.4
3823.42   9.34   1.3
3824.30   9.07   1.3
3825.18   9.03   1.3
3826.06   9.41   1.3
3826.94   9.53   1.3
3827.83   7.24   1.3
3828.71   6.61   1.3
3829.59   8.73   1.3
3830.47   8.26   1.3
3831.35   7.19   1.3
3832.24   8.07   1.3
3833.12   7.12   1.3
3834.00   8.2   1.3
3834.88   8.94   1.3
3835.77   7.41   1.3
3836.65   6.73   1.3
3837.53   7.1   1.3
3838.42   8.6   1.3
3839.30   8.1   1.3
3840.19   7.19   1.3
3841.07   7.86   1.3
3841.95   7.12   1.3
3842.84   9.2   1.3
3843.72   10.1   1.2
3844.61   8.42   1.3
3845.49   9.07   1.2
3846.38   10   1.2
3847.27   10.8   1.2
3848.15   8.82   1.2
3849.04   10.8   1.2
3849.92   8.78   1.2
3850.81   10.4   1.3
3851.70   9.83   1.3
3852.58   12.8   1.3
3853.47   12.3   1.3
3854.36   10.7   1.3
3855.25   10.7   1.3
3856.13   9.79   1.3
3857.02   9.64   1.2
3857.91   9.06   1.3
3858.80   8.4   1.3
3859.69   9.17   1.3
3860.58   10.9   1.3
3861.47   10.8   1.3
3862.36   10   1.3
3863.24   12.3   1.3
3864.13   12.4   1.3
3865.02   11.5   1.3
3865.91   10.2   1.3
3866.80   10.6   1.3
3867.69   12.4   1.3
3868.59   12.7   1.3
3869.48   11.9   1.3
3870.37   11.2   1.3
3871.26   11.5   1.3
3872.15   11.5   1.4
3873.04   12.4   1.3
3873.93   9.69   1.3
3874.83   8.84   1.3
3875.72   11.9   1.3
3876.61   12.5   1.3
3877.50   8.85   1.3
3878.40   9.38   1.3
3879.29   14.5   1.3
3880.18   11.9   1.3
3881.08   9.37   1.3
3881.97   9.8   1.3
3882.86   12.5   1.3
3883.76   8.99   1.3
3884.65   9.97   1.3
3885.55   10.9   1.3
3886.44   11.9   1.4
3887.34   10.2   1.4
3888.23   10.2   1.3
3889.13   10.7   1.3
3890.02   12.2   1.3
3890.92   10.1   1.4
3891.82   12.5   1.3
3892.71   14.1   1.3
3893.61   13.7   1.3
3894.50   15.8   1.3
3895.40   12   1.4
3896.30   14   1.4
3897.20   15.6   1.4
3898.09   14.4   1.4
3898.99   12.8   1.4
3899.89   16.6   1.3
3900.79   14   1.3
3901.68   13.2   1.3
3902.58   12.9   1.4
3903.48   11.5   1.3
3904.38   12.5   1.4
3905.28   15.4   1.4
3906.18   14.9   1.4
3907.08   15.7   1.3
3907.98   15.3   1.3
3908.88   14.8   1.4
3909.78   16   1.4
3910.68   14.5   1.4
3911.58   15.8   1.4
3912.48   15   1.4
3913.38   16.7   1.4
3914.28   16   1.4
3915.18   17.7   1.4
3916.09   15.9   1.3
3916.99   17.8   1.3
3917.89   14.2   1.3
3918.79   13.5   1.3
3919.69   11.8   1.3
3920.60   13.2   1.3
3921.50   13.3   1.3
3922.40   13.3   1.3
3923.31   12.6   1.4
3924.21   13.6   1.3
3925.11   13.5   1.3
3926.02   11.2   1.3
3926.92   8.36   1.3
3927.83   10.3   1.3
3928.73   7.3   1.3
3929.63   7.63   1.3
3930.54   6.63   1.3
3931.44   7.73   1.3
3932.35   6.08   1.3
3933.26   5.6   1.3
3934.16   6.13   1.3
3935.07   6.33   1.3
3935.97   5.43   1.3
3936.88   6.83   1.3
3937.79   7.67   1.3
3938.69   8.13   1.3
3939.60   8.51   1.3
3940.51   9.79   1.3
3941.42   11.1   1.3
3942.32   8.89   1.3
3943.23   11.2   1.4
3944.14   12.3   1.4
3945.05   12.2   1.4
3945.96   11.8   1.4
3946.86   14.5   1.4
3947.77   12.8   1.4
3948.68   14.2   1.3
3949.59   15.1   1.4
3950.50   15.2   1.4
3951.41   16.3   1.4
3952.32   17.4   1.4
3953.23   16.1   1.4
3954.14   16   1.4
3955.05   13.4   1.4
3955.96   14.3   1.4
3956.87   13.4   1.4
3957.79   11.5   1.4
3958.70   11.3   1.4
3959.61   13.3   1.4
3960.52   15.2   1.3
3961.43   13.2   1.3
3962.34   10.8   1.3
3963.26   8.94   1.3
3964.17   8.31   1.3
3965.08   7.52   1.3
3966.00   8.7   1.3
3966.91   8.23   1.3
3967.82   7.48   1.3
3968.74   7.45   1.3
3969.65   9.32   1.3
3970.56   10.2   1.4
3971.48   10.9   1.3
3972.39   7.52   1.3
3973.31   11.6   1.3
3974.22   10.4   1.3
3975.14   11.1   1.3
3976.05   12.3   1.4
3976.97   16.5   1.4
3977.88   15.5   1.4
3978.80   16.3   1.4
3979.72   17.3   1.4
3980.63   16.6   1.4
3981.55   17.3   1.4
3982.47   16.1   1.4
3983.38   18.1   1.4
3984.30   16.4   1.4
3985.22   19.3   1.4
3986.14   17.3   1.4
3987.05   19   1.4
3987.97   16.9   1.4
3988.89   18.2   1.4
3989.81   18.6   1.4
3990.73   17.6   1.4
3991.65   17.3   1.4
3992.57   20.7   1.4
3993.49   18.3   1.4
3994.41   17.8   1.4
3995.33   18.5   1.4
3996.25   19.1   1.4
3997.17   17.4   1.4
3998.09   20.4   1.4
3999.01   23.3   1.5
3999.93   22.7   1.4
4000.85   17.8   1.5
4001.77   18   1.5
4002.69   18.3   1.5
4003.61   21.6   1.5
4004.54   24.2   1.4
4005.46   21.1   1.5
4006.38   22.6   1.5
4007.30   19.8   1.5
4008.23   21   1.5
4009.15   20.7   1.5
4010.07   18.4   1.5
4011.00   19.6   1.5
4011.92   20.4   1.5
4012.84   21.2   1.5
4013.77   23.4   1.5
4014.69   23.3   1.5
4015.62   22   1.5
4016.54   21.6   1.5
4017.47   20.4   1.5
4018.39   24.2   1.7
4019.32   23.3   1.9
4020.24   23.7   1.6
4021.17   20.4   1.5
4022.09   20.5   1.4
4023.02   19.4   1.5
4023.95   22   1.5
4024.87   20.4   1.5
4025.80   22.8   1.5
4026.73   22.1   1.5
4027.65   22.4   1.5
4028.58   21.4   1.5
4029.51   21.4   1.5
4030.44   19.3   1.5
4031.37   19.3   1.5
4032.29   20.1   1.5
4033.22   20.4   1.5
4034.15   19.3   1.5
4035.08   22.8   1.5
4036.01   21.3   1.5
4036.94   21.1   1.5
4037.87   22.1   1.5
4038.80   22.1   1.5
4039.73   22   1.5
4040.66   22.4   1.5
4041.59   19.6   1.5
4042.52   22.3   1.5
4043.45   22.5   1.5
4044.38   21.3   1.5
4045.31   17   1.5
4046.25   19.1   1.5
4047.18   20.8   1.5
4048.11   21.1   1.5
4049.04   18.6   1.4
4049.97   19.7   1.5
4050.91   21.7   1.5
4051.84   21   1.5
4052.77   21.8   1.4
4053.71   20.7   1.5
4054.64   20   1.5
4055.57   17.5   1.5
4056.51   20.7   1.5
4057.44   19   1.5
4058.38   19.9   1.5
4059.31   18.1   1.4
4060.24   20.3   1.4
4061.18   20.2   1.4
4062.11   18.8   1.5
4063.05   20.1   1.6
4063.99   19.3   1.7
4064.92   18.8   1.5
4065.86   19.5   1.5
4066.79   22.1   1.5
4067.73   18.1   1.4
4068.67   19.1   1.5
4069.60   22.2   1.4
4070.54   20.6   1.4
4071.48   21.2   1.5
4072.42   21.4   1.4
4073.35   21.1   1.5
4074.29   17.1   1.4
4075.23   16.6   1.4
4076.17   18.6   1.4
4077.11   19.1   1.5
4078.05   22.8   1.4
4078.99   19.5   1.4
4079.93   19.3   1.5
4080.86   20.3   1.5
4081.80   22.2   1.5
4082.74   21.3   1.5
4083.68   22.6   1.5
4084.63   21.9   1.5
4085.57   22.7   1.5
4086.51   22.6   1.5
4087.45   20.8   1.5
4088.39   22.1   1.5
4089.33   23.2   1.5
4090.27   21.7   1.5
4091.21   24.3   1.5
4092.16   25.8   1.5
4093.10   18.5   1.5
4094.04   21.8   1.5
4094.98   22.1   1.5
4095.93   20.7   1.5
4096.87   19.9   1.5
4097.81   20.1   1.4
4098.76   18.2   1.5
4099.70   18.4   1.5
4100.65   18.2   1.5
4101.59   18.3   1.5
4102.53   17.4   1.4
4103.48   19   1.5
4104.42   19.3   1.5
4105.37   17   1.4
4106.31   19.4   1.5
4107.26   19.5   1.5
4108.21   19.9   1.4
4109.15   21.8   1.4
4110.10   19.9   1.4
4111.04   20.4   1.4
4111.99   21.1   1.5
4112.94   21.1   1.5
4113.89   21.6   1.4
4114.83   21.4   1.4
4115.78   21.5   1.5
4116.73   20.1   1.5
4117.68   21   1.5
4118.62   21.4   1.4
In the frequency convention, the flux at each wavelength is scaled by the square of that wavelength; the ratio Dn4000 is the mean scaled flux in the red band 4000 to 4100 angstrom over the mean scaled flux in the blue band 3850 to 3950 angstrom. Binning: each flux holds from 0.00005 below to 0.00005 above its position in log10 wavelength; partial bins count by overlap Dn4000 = 1.9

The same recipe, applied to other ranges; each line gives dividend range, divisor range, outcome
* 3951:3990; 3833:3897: 1.36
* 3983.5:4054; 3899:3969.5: 1.78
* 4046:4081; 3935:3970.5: 1.86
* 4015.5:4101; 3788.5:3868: 2.29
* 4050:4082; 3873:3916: 1.68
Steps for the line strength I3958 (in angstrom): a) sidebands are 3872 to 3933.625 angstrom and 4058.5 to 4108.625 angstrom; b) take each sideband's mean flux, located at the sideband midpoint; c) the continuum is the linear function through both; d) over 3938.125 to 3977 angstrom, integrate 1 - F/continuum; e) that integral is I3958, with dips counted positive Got 8.12 angstrom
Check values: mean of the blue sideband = 12.4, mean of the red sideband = 20.2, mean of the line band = 11.7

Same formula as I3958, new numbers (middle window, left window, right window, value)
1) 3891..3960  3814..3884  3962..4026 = 5.45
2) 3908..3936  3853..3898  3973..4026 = 4.12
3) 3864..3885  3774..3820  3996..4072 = 5.51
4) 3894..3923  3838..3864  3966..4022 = -3.60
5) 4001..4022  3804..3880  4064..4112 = -4.96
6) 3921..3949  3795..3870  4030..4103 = 9.26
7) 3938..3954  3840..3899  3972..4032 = 3.12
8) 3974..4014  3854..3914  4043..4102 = -3.60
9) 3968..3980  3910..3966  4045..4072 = 2.07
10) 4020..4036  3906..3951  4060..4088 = -3.04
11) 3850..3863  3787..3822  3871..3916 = 2.08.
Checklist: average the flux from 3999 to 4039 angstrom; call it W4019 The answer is 21.2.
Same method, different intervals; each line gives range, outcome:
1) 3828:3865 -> 9.25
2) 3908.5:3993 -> 12.7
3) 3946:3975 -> 11.9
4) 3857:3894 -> 11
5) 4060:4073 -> 20.1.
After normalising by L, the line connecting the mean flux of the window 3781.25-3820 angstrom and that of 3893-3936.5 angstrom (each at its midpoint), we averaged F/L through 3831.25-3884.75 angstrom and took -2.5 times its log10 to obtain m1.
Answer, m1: 0.22 mag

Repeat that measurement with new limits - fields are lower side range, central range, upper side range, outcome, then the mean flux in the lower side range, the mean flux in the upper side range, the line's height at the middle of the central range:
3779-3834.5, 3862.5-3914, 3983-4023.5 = 0.19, 11.2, 20.1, 14.9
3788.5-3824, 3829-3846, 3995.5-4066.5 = 0.48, 11.2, 20.7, 12.5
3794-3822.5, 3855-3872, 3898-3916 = 0.22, 11.3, 14.8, 13.3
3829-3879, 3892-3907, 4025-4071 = -0.14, 9.81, 20.5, 12.3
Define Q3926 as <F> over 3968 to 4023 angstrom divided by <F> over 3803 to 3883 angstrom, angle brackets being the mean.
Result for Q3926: 1.8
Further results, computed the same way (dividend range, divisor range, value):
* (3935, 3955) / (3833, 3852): 1.37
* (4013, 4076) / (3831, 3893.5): 2.03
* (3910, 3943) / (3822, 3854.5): 1.25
